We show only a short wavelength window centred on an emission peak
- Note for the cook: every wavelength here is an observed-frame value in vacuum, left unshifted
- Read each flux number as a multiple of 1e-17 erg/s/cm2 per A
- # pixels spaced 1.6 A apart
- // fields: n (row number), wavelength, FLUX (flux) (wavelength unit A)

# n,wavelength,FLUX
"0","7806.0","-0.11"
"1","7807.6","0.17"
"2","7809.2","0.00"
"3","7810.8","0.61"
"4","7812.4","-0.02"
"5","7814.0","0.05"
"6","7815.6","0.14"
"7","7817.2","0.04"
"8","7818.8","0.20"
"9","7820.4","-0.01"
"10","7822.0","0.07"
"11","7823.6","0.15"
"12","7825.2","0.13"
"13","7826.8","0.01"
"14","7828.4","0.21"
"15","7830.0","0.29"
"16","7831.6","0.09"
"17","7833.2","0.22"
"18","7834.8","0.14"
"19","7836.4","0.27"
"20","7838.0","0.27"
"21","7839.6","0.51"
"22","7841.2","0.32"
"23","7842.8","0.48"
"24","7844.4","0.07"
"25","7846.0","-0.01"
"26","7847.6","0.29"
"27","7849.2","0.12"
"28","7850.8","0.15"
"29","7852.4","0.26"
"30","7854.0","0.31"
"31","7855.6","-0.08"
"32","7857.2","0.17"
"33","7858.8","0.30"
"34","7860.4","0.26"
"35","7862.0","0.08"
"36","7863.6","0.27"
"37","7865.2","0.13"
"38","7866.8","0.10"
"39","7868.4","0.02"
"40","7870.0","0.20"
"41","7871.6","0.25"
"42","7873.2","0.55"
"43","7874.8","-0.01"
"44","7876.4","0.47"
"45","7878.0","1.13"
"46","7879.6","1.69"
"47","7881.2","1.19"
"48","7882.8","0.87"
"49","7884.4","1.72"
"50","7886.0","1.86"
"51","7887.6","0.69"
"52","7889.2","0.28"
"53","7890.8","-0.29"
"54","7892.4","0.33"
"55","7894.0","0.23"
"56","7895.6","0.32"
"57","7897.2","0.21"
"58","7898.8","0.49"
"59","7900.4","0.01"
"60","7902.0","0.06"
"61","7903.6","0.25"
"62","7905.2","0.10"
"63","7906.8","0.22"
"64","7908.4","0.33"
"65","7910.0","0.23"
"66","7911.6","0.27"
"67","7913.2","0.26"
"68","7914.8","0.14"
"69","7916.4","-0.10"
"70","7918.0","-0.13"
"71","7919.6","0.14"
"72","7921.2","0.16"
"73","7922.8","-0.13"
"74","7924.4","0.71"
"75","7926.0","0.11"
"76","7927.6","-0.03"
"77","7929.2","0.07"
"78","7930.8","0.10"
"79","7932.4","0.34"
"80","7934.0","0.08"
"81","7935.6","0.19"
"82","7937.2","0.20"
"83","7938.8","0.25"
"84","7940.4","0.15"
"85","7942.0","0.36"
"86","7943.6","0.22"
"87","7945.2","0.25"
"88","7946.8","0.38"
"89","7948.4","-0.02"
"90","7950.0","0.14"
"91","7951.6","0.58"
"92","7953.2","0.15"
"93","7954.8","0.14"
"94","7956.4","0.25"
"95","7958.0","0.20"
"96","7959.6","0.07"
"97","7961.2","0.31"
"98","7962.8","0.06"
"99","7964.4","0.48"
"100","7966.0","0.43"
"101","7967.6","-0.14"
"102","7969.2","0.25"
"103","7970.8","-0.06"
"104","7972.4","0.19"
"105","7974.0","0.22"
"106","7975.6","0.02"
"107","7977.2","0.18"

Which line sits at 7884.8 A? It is [O II] 3727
